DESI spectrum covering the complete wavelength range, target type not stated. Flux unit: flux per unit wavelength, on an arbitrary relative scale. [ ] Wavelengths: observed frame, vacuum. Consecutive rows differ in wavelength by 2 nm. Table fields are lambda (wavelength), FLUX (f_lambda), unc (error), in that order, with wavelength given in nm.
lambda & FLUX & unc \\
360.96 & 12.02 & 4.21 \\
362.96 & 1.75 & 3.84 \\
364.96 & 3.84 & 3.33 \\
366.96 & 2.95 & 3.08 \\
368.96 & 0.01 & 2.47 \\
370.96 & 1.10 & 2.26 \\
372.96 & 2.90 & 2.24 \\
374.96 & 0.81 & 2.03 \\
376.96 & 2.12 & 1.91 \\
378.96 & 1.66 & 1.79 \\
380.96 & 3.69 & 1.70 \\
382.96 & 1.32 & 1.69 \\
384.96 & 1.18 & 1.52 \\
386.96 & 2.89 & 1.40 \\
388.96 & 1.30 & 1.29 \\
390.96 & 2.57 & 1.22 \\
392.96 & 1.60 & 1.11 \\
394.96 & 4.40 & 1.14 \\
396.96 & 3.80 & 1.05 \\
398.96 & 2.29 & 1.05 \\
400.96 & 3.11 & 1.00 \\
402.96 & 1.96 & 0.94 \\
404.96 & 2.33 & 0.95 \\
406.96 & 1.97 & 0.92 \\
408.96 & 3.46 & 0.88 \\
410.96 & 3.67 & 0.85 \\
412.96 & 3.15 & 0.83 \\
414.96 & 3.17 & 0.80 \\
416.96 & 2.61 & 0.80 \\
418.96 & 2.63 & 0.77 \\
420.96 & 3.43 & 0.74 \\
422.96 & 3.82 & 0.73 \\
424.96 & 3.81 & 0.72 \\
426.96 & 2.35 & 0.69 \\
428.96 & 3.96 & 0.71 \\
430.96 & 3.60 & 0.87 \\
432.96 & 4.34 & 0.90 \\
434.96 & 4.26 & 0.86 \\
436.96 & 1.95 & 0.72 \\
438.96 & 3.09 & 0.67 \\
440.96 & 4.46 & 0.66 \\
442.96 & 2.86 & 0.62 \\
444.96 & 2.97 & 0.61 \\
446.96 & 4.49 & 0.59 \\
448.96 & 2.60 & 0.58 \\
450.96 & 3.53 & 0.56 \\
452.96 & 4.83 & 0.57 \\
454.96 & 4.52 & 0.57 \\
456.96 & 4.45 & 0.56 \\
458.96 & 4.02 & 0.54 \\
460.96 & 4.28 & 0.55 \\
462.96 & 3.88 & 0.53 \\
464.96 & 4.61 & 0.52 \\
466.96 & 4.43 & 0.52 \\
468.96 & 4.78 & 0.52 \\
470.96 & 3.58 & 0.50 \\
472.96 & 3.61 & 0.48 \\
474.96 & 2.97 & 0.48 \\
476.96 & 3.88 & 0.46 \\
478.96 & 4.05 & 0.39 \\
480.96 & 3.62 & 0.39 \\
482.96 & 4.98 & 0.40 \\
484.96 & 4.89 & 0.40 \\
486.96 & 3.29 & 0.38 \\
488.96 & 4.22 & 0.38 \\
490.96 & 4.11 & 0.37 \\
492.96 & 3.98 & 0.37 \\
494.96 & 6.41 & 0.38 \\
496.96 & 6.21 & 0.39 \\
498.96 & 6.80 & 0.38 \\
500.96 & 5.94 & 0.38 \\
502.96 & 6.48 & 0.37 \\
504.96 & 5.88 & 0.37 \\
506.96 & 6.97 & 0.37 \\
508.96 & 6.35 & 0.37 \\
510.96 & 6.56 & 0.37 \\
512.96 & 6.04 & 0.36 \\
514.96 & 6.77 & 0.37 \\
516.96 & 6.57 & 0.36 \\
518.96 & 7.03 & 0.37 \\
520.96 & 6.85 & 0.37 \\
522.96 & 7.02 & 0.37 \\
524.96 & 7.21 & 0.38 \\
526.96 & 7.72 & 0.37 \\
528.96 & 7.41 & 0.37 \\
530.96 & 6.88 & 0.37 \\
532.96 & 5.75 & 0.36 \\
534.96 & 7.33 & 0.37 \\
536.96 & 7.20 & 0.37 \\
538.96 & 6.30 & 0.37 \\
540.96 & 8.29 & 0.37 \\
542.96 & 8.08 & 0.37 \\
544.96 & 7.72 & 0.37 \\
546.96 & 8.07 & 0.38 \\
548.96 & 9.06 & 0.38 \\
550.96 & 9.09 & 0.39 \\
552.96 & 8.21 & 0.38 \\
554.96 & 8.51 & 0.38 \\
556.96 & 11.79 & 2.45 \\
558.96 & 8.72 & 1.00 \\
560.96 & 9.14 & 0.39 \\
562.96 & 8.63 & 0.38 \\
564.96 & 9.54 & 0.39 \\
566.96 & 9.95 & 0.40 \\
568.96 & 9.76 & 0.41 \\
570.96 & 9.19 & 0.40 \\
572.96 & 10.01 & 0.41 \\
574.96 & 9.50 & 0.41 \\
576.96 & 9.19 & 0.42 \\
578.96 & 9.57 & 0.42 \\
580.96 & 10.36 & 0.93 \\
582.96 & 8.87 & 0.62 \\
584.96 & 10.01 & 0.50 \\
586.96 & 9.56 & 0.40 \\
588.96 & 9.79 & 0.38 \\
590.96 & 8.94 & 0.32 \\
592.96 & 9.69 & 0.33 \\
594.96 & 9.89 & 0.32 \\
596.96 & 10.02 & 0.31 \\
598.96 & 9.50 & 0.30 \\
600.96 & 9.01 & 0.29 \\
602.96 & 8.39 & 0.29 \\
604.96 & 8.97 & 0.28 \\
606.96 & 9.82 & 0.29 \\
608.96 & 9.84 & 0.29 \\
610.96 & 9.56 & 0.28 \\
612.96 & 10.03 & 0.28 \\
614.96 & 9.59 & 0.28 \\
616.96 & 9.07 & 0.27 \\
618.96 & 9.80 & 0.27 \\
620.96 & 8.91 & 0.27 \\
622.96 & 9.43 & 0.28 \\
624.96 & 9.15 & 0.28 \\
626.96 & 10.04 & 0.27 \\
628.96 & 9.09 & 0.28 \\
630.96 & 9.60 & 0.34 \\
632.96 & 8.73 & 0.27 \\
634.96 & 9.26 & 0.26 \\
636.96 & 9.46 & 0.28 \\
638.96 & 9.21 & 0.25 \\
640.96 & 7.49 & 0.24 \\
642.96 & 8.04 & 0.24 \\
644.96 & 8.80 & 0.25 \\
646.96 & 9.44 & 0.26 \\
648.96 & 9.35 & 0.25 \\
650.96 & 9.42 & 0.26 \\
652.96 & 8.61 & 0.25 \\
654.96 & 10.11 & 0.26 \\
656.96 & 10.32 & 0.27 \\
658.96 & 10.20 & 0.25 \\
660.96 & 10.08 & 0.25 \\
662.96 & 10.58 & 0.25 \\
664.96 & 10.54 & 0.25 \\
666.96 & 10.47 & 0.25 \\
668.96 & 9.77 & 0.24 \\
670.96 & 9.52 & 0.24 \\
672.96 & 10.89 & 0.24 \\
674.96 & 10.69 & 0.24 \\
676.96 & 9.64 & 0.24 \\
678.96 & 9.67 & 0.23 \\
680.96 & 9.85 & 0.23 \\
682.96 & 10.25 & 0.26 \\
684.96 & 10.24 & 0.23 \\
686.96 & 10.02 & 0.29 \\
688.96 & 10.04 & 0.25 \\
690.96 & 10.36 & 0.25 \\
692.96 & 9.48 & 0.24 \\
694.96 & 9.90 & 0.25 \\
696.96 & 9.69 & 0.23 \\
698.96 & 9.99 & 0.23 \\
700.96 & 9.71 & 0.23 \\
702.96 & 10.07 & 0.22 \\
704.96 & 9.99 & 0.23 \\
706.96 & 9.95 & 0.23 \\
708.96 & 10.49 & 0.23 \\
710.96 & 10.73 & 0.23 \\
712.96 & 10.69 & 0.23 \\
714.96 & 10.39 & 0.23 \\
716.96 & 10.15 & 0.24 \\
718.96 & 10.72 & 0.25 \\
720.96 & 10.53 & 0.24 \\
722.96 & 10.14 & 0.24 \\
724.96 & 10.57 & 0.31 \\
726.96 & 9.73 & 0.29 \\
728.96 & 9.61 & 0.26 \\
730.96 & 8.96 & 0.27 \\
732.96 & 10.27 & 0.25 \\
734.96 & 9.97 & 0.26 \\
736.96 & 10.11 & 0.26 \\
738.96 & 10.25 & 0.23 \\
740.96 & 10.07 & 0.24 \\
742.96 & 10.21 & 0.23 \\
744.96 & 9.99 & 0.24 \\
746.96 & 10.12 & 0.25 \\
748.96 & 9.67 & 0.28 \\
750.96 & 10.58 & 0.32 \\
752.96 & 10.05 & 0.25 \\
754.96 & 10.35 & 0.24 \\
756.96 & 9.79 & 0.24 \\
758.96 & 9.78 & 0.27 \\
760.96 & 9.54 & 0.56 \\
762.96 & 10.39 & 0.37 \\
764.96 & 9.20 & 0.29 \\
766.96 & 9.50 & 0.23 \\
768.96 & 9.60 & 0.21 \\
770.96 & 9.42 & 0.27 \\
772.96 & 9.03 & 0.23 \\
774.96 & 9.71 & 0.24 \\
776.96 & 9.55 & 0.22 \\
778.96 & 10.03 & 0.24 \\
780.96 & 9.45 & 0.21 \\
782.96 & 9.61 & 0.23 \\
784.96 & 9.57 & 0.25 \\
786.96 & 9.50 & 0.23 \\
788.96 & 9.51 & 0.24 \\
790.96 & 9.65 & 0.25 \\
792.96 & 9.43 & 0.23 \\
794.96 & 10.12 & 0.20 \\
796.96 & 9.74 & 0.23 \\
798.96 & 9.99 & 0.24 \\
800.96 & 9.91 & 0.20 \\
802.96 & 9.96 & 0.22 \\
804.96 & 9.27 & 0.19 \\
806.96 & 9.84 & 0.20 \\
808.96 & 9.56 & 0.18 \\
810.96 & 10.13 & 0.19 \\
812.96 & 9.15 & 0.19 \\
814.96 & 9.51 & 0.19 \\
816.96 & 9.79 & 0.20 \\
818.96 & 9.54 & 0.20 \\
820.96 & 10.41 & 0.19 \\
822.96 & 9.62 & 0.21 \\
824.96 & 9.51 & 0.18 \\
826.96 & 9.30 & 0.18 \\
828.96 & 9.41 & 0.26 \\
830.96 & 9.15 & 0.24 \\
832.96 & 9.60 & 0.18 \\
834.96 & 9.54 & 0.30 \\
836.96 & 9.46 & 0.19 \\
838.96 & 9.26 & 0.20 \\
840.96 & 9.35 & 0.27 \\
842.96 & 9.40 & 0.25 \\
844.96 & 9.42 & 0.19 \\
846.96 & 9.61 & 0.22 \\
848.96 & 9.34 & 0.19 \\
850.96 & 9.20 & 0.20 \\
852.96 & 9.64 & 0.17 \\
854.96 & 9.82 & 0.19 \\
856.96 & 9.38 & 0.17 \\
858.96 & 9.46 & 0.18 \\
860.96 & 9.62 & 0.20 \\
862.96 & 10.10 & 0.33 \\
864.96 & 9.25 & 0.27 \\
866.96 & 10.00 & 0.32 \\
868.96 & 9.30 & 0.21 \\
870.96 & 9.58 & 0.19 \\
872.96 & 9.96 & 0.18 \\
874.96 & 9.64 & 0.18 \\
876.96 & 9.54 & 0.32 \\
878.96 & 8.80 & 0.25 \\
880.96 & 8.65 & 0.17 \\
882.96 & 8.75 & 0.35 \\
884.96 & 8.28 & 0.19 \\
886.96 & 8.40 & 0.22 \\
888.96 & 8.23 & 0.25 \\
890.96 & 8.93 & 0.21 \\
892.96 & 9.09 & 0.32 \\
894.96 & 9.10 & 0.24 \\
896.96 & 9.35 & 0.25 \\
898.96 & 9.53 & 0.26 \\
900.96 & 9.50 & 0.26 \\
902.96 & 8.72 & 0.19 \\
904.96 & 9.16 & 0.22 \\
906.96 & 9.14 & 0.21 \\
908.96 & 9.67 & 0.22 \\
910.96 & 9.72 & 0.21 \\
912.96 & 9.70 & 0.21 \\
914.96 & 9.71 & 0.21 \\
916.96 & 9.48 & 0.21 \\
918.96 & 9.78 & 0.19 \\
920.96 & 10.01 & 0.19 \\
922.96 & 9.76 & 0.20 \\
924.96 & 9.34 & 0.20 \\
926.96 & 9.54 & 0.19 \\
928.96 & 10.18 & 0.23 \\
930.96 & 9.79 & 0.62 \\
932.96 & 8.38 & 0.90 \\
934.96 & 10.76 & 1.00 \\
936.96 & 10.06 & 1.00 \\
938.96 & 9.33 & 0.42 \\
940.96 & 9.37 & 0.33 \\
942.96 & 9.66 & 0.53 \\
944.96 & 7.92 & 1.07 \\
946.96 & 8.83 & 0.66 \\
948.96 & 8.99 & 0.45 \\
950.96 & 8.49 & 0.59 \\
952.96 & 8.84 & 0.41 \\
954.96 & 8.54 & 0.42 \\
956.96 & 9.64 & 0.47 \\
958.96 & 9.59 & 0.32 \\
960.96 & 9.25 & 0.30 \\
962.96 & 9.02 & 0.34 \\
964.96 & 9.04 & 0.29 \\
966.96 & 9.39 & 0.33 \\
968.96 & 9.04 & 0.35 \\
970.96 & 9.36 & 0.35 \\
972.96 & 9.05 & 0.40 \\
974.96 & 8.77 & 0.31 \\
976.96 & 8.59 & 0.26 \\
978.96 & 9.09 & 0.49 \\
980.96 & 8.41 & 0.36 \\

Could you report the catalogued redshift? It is 0.239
